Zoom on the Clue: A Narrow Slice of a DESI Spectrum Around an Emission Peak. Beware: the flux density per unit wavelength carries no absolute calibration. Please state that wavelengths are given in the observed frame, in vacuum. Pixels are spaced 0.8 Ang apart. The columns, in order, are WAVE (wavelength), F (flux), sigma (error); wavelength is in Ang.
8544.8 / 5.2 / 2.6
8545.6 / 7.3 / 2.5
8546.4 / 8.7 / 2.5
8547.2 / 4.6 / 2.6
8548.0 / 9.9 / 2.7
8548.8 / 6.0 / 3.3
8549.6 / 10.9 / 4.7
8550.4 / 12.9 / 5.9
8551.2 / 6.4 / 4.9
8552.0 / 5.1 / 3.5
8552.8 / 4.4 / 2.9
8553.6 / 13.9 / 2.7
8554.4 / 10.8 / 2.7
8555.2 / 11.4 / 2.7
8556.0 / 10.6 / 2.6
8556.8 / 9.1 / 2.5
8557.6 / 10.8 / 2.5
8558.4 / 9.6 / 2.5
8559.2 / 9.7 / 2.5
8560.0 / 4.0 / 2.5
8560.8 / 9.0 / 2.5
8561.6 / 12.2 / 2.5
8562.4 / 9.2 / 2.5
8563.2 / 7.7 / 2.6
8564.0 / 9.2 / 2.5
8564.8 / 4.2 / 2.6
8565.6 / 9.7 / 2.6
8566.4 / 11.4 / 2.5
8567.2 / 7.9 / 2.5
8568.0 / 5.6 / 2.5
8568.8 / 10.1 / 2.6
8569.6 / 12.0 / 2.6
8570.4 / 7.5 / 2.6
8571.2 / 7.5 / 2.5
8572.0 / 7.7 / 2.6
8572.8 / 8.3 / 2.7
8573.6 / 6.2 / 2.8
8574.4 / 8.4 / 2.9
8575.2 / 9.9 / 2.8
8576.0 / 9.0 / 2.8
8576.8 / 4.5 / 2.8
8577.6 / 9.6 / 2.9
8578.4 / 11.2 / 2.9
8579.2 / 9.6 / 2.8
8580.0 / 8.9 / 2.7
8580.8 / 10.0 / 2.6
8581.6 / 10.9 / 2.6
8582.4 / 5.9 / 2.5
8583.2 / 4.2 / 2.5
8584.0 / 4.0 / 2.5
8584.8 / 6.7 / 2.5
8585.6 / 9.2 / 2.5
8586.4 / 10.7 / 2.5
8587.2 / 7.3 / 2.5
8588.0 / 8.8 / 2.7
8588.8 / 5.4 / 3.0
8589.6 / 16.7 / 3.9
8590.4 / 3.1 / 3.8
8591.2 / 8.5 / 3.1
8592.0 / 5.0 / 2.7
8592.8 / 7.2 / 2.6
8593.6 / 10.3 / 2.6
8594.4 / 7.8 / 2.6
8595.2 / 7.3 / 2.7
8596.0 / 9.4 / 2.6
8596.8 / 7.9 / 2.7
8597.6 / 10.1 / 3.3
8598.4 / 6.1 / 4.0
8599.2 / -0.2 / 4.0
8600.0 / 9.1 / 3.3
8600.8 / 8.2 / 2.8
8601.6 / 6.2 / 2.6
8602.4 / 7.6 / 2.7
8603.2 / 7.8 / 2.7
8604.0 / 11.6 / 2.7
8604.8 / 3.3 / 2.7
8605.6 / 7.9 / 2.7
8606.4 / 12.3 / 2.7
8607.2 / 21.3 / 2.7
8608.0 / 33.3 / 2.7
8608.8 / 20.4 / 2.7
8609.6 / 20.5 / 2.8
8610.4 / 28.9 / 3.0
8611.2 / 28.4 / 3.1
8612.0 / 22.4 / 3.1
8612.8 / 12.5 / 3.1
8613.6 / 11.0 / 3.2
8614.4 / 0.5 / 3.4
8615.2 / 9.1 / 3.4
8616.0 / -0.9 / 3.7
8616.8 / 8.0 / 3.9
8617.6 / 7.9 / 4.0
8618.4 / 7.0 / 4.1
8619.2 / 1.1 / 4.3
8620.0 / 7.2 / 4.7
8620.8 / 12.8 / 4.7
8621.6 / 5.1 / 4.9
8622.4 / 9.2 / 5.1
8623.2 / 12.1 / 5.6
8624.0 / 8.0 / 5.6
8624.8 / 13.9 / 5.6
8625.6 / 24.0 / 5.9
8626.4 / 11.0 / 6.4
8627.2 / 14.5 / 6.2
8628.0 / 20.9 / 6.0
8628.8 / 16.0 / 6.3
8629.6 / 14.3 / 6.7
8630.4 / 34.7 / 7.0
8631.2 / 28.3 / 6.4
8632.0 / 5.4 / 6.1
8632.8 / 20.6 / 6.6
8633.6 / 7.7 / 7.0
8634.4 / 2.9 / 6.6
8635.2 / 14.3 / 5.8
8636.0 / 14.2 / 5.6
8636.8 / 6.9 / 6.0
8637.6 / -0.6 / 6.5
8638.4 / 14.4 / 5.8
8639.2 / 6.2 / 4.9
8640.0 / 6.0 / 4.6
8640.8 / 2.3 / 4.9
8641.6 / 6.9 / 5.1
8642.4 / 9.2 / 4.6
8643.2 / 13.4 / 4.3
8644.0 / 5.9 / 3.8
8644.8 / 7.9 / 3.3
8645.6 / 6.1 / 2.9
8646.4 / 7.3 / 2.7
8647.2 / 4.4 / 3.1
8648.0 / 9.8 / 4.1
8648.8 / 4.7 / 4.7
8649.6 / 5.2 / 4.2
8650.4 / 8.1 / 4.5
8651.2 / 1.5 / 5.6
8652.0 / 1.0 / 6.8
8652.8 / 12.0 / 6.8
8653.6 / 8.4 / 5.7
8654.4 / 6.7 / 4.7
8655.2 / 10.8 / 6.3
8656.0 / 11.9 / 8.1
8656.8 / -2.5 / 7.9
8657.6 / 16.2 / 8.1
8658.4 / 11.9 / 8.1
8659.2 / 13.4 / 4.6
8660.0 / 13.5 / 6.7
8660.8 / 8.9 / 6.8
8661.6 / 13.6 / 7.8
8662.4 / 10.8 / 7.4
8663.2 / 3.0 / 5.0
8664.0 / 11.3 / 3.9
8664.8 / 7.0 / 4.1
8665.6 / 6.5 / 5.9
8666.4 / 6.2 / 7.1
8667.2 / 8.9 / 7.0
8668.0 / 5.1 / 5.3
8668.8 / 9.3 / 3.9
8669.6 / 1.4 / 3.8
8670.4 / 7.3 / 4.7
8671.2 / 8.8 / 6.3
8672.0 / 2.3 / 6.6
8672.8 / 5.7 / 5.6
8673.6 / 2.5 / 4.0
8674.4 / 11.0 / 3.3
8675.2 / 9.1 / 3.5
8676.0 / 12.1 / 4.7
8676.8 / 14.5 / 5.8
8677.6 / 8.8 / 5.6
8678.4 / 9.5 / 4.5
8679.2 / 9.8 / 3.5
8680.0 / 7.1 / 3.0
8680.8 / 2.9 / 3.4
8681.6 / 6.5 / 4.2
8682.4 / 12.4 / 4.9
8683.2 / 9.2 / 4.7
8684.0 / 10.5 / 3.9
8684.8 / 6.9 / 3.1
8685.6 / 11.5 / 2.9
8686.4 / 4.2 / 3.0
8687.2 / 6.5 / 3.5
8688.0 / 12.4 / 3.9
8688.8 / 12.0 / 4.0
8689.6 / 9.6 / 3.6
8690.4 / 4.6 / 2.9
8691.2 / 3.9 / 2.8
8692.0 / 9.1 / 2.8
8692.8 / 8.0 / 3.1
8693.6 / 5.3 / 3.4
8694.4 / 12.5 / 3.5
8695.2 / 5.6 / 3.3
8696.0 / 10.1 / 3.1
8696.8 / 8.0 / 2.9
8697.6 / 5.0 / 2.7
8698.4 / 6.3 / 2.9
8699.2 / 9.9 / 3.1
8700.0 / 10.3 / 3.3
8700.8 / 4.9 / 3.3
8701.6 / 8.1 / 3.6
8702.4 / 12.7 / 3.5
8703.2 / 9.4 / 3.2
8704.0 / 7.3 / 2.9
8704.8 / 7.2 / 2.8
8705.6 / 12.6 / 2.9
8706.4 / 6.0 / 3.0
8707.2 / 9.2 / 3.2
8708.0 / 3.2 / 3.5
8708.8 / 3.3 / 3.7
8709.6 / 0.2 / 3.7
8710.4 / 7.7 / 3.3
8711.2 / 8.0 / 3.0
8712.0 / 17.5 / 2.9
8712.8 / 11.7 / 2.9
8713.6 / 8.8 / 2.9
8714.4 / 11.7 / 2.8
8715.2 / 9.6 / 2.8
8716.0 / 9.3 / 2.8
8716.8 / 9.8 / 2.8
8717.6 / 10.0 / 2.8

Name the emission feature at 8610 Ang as [S II]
